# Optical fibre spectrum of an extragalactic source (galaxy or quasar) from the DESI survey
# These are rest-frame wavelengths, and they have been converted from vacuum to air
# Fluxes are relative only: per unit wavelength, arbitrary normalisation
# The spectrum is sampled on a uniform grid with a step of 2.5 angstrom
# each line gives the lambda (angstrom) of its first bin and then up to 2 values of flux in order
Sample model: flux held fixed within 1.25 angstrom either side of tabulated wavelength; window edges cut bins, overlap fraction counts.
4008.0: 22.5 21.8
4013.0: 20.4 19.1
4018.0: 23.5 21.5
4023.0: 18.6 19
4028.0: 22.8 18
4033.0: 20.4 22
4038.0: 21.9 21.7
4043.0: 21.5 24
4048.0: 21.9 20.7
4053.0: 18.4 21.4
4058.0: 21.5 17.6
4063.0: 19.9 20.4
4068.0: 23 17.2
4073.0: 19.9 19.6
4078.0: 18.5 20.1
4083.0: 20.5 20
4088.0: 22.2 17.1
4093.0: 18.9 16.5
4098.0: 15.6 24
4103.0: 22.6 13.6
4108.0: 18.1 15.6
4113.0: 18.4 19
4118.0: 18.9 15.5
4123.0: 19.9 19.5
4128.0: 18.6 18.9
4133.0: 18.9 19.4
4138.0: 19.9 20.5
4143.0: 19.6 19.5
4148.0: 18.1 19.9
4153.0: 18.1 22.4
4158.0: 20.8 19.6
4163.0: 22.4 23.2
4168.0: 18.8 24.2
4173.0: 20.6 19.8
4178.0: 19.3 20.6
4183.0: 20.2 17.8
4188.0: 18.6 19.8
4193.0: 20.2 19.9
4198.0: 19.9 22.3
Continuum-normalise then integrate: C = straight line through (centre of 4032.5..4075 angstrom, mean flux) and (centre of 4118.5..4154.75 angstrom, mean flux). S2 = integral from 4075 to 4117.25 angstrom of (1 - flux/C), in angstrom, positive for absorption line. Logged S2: 2.3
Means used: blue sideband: 20.8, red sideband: 19.1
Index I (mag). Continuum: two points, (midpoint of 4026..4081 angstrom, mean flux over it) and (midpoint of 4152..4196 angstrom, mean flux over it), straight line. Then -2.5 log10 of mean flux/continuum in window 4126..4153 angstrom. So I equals 0.06 mag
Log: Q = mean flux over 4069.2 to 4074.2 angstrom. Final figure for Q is 18.6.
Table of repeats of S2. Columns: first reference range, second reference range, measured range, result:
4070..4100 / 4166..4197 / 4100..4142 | 1.3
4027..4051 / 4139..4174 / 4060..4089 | 1.7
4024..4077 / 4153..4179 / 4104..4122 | 3.2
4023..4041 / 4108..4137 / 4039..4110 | -0.8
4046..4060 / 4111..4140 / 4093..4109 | 0.8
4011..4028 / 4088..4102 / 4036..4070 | -2.0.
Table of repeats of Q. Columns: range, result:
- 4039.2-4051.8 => 21.9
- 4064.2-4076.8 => 20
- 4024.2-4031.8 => 19.9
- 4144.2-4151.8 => 19.2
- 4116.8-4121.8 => 17.2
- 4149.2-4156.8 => 20.1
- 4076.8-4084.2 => 19.7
